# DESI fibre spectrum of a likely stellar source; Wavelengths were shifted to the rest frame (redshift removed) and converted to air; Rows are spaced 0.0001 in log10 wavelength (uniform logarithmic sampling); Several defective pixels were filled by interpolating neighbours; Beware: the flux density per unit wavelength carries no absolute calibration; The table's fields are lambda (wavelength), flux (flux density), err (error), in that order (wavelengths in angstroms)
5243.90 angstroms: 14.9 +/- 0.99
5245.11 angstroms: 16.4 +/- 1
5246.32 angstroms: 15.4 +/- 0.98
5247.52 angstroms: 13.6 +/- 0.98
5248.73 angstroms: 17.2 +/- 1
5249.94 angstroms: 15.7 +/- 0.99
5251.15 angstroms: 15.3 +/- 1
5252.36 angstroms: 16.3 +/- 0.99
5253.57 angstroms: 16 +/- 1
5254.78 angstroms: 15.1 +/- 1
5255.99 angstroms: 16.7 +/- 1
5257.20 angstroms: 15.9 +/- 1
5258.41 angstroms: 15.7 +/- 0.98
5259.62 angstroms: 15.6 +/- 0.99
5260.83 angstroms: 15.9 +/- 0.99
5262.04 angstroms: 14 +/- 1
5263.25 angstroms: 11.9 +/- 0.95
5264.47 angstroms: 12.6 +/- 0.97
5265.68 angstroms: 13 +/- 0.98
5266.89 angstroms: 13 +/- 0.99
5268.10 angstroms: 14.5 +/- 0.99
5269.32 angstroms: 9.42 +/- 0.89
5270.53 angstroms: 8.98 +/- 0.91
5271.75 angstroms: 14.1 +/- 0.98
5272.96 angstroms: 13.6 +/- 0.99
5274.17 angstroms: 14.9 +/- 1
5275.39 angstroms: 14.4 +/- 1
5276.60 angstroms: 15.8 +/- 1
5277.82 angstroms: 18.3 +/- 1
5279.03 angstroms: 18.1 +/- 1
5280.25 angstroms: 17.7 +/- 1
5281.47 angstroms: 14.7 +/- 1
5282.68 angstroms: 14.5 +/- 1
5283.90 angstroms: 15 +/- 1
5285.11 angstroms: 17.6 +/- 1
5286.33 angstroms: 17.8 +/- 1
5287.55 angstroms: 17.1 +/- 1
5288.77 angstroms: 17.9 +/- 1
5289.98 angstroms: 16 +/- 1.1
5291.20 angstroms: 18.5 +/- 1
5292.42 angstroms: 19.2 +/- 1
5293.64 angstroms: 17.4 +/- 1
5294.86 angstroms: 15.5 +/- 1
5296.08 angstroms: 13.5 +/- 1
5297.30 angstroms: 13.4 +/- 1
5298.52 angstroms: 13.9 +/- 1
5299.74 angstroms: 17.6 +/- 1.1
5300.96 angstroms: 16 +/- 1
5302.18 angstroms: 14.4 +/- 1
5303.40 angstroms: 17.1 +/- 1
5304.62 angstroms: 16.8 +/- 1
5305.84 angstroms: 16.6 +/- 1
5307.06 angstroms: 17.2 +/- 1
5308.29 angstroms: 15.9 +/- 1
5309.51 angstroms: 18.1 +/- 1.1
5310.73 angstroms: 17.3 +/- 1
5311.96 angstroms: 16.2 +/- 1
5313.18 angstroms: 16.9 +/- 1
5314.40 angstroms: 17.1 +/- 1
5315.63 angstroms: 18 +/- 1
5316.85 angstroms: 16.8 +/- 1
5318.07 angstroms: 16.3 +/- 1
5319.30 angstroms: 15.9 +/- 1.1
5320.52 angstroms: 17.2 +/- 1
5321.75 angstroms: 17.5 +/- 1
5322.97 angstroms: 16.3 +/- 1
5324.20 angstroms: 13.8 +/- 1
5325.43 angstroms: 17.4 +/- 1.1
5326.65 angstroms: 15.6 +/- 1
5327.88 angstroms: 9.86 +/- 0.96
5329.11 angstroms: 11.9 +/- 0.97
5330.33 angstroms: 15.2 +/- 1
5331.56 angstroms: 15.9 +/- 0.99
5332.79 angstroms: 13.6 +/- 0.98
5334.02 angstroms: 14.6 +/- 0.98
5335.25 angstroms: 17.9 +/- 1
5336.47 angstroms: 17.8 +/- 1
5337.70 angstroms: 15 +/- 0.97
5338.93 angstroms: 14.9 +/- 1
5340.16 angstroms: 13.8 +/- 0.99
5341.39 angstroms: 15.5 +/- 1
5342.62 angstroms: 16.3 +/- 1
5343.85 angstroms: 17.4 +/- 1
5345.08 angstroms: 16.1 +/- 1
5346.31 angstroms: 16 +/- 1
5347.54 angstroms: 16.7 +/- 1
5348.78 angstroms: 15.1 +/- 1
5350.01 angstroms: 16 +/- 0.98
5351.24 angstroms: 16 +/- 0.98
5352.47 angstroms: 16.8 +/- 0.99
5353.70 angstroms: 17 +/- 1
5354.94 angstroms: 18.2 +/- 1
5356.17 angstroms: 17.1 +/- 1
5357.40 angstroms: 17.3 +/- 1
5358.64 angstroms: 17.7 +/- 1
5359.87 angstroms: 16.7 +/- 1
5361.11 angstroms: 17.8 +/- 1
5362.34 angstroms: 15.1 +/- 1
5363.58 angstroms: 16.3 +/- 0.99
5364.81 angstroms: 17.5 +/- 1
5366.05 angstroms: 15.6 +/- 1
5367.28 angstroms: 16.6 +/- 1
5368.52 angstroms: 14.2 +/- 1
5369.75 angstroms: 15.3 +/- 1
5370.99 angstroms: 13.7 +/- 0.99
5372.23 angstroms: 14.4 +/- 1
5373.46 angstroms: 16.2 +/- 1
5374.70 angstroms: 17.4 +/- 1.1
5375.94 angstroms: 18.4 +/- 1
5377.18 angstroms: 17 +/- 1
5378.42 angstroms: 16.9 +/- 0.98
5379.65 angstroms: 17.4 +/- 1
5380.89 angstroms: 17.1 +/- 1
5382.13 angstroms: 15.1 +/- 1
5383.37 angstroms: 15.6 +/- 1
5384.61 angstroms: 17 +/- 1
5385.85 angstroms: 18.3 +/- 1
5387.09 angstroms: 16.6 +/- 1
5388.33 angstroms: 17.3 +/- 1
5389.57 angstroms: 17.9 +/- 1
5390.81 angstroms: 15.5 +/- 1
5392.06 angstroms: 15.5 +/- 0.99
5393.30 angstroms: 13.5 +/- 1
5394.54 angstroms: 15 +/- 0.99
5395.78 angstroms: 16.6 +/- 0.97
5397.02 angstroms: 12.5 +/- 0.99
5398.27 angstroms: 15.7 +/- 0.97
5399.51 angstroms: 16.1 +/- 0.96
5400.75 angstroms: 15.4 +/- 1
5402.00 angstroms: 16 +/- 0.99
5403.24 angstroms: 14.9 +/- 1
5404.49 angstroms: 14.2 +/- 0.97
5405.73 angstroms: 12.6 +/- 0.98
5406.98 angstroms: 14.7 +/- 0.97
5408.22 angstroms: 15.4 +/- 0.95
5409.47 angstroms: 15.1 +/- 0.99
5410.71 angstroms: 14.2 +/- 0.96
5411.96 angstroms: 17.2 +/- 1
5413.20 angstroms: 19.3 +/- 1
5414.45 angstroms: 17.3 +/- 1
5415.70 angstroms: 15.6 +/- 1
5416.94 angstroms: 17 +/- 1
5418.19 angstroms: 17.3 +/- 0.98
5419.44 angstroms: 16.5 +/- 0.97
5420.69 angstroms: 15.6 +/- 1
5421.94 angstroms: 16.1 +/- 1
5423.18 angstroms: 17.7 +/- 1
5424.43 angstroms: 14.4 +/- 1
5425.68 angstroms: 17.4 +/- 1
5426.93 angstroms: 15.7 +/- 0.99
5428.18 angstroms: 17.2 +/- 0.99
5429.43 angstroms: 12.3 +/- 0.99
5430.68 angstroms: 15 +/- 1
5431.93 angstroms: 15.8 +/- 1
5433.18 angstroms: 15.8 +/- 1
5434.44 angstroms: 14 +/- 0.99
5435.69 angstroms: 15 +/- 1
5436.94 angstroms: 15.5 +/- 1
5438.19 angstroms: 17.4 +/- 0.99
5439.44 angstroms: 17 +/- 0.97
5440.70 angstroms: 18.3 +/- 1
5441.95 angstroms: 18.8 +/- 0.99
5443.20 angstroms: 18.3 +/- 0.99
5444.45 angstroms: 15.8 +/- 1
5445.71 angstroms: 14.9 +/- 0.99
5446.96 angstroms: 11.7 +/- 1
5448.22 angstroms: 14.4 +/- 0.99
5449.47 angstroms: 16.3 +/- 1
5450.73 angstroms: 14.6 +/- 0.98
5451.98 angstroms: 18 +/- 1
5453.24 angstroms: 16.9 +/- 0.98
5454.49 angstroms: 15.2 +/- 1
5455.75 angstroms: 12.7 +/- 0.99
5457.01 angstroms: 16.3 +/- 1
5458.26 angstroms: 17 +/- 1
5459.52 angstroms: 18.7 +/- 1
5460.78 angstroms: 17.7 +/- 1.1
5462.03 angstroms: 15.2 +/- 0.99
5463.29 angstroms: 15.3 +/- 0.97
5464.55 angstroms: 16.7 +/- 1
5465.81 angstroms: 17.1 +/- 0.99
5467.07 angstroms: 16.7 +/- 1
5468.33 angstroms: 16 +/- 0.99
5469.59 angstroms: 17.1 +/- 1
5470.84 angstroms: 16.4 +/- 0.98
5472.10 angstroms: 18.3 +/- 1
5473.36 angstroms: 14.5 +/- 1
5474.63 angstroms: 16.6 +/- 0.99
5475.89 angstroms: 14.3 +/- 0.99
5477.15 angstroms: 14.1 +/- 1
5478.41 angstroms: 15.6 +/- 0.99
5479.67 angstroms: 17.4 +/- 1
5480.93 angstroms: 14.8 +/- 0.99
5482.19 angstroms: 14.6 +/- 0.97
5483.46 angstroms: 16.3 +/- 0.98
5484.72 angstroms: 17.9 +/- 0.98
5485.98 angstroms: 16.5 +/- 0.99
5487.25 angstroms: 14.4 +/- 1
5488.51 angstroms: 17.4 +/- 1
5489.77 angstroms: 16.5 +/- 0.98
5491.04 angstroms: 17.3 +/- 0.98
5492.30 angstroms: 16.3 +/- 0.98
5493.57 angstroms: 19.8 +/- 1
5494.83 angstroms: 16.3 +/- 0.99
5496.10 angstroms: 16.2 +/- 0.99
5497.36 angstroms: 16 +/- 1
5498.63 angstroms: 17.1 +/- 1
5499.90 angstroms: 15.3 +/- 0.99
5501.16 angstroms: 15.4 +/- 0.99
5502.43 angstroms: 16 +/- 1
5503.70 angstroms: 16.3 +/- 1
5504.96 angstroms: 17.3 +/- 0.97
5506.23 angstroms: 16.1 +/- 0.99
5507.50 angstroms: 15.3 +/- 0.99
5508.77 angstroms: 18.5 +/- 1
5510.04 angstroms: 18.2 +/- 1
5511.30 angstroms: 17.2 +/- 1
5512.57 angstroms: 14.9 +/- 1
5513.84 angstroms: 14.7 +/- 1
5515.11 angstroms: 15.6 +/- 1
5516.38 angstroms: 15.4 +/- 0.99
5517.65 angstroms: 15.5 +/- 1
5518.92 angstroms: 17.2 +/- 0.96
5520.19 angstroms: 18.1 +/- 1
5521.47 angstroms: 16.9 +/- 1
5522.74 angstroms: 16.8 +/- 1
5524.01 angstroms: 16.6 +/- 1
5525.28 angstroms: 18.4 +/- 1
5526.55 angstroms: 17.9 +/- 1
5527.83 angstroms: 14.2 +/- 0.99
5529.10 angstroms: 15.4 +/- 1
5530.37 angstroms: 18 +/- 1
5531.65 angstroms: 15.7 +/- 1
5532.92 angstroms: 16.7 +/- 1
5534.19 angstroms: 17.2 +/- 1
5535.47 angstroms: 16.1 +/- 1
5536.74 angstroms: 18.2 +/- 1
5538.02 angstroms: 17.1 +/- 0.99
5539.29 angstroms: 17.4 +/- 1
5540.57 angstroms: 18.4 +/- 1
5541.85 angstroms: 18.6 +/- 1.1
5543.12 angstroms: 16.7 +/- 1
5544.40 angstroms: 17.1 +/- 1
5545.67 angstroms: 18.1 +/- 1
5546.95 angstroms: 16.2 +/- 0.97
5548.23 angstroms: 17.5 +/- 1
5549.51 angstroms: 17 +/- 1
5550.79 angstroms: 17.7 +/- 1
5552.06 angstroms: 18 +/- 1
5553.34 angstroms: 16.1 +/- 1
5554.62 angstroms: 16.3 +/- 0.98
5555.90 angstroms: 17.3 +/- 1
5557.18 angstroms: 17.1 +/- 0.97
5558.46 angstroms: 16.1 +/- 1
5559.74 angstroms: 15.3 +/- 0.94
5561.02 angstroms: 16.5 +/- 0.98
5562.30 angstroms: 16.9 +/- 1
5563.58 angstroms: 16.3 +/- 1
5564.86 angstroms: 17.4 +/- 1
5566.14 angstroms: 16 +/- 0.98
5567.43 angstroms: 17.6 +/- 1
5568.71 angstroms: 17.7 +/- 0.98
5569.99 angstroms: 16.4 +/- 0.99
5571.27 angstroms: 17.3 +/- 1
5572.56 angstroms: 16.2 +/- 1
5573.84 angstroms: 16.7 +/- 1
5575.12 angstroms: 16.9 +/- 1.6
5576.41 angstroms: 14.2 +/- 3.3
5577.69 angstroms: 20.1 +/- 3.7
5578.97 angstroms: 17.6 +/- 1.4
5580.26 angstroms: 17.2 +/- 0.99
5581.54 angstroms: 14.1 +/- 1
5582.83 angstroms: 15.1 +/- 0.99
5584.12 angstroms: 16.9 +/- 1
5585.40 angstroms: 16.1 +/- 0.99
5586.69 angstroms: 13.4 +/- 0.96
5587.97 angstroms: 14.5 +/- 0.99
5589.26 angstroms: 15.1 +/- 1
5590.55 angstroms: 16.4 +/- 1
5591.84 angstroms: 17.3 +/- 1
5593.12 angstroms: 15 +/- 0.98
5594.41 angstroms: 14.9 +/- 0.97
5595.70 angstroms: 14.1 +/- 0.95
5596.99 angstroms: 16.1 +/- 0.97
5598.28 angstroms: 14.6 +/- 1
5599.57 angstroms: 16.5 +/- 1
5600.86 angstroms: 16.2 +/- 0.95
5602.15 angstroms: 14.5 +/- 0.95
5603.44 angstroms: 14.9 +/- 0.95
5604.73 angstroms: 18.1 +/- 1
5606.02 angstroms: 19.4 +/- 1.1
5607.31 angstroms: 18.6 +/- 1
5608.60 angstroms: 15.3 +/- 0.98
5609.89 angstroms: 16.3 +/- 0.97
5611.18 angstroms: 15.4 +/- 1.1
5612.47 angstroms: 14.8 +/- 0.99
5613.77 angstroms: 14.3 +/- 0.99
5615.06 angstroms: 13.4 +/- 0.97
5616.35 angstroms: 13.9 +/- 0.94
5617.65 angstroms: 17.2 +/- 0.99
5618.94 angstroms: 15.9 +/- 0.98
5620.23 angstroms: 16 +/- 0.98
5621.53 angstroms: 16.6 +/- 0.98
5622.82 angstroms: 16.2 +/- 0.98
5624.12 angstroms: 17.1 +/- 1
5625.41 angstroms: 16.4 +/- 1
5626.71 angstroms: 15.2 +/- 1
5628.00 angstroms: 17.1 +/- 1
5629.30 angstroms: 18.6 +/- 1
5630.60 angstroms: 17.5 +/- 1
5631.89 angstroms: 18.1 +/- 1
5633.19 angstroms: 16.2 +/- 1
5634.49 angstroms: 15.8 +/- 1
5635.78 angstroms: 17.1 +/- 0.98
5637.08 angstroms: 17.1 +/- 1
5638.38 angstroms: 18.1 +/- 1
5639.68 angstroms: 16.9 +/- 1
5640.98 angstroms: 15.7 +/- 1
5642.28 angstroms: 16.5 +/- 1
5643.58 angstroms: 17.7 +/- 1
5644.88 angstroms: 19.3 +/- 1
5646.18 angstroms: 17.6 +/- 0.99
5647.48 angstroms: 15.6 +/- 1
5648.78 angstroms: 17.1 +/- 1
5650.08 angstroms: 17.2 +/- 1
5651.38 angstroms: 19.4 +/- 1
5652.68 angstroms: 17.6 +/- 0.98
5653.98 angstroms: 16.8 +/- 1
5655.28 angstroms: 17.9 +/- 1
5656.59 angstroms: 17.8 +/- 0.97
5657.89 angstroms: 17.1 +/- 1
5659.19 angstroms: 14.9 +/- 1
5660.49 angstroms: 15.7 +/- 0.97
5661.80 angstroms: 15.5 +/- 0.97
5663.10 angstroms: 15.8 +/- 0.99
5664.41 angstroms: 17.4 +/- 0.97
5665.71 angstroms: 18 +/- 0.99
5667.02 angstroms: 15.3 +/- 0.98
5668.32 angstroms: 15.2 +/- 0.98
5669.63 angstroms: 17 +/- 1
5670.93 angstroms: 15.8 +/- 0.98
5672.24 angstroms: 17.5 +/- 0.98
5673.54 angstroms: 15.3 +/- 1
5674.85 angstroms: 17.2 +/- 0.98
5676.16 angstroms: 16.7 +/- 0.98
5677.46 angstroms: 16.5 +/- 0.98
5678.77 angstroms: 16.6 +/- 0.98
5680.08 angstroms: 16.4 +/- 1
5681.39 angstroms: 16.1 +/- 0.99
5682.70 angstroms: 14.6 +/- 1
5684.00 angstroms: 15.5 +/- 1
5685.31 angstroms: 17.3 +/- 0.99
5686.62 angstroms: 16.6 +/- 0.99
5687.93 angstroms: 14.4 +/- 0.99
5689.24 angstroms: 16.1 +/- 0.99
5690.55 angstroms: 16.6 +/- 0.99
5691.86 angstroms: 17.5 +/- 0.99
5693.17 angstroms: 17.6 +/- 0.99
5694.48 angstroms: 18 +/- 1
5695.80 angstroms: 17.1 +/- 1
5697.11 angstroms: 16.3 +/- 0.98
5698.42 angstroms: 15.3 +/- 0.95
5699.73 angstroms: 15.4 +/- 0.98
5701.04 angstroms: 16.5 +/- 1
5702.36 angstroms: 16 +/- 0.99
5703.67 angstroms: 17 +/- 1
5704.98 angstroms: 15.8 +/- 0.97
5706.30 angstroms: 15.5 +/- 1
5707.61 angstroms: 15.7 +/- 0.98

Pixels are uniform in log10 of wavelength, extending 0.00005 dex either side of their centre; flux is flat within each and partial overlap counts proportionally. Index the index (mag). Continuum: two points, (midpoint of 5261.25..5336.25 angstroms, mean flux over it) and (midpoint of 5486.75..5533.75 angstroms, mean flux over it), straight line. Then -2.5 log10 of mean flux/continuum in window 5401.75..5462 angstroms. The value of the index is 0.016 mag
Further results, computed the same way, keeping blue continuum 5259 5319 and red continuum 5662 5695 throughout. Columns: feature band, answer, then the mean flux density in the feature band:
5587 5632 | 0.02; 16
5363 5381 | -0.03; 16.3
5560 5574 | -0.04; 16.8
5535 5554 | -0.08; 17.4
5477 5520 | -0.02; 16.3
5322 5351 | 0.03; 15.4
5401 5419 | 0.01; 15.8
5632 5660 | -0.05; 17.1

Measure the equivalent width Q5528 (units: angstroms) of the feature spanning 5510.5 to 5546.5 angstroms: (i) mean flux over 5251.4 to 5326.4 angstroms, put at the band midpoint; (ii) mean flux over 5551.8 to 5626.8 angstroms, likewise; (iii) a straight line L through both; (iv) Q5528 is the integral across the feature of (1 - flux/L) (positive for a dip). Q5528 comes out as -1.6 angstroms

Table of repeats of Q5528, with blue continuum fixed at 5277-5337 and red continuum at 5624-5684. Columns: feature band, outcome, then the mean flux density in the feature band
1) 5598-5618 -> 1.0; 15.8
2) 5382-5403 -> 0.6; 15.9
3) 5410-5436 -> 0.6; 16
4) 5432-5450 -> 0.5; 15.9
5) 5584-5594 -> 0.7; 15.5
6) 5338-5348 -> 0.3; 15.8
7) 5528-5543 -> -0.4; 17.1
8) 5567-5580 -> -0.3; 17.1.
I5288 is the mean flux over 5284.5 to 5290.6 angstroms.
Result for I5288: 17.3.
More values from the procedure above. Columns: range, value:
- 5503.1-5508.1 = 16.3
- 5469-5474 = 16.6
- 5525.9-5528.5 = 16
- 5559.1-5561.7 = 15.9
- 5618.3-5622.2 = 16.2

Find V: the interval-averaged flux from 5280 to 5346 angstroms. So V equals 16.1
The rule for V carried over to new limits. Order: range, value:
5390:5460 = 15.8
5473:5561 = 16.6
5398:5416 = 15.6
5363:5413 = 15.8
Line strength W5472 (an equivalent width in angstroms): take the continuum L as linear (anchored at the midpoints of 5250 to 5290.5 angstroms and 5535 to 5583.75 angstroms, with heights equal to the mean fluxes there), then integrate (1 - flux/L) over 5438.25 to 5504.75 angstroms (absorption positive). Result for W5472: 0.4 angstroms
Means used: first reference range 15.1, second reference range 16.9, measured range 16.3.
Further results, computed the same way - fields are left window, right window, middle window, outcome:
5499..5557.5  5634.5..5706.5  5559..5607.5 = 1.4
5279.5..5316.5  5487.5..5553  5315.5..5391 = 2.0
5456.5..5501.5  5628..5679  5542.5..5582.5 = -0.4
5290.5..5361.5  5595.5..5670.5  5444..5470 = 0.6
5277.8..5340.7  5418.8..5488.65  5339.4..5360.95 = -0.5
